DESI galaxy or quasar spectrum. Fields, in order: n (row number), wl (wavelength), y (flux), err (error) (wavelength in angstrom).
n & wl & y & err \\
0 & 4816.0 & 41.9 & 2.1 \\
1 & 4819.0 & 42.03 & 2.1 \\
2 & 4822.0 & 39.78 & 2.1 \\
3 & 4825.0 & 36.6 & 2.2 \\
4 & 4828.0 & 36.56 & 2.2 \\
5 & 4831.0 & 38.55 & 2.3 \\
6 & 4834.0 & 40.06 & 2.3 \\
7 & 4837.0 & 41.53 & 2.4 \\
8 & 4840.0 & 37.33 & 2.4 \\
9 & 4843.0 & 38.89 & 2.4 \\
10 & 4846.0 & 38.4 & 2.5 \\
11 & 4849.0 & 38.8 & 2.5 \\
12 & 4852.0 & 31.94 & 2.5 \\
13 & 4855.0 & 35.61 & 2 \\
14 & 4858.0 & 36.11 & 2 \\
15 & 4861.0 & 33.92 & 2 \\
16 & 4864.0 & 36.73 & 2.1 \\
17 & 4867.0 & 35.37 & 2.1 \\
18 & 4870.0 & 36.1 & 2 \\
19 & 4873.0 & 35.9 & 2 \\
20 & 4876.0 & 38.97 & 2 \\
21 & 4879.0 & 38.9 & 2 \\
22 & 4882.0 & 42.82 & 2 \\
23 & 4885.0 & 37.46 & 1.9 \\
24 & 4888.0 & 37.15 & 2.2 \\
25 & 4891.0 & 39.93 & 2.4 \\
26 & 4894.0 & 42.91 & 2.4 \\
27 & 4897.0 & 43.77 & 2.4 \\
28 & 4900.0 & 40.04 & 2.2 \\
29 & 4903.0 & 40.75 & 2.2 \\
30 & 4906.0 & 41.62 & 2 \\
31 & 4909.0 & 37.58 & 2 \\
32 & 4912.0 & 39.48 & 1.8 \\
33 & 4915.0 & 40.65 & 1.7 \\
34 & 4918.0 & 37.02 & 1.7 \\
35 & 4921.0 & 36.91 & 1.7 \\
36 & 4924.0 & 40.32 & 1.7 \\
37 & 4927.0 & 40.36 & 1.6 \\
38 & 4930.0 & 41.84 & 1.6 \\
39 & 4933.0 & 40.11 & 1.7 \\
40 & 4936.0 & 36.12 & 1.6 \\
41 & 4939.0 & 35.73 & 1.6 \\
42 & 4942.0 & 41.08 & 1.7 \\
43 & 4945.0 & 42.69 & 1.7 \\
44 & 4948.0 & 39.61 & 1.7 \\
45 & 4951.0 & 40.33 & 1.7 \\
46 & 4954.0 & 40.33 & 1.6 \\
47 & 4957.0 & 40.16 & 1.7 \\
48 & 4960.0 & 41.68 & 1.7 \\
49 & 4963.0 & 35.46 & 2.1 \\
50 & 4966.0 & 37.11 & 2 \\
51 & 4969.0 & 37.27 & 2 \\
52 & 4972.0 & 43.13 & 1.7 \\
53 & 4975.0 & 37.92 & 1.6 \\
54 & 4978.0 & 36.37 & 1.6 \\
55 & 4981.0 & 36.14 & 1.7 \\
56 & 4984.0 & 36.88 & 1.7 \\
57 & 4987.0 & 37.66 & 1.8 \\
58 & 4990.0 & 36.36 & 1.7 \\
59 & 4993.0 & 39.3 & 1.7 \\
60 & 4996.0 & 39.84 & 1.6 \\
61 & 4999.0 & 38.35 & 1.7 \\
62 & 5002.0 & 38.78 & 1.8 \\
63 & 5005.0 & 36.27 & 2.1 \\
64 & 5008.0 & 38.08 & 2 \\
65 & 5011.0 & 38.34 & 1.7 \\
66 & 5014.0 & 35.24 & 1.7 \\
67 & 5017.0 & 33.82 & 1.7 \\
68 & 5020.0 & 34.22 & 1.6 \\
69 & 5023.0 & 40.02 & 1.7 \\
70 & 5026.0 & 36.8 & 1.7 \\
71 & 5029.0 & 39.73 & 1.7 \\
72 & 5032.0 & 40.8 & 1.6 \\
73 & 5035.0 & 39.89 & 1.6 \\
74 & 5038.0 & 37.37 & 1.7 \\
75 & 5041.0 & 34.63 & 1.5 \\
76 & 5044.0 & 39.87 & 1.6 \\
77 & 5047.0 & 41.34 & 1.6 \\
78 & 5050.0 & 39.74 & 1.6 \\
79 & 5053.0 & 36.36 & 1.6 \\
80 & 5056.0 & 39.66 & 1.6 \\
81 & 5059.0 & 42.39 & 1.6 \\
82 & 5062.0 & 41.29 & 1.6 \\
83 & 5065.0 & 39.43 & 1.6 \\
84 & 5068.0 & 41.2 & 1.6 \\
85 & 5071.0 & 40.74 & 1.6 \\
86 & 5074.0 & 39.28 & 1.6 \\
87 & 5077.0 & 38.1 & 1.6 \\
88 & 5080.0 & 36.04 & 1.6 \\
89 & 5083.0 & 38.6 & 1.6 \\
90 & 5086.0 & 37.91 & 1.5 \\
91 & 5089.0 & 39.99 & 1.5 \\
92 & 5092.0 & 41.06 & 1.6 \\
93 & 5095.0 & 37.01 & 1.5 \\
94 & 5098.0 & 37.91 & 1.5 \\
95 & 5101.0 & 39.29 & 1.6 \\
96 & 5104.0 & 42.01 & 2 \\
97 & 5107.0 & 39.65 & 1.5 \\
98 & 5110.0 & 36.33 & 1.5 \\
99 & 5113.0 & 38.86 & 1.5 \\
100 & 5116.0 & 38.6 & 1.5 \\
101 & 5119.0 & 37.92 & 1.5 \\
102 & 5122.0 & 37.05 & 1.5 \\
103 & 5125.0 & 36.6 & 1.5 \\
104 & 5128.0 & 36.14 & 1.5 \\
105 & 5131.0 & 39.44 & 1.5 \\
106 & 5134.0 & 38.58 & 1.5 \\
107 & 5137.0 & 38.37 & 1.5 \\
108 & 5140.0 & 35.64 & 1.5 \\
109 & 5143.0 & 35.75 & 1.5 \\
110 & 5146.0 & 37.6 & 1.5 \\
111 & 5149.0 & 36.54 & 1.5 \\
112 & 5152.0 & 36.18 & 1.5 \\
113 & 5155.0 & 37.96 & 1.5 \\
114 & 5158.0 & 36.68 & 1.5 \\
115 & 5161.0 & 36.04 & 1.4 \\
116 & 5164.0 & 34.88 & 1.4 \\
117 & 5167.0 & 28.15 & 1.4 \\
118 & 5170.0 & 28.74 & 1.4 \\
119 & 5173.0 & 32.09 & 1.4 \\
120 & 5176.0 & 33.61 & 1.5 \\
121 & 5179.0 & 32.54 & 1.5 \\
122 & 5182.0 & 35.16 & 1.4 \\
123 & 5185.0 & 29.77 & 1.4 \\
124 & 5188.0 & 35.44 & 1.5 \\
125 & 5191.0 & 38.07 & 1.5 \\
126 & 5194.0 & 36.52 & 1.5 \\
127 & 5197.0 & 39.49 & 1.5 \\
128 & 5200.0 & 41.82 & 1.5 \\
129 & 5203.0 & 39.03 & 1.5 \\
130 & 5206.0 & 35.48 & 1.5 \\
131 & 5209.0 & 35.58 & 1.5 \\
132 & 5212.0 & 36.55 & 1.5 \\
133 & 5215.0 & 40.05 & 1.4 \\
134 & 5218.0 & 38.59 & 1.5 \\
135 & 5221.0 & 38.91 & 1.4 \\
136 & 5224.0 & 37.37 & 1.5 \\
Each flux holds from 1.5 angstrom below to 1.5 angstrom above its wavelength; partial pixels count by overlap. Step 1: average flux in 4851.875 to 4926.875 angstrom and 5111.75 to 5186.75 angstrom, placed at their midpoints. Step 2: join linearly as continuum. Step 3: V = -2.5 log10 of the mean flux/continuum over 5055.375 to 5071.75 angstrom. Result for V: -0.12 mag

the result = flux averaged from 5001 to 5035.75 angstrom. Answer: 37.6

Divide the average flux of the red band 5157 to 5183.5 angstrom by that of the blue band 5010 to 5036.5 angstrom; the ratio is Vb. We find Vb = 0.9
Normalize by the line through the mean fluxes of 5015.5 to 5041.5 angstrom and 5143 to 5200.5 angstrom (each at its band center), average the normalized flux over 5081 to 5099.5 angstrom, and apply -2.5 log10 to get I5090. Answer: -0.06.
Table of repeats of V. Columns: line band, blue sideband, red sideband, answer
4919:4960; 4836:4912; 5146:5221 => -0.054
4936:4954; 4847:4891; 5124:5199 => -0.087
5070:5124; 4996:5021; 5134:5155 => -0.050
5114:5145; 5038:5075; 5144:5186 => -0.046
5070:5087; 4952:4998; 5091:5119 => 0.011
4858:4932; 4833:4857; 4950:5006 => -0.028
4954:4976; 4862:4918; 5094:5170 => -0.017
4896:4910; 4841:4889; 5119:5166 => -0.104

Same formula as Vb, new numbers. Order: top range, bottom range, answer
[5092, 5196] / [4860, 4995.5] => 0.93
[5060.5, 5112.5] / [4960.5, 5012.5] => 1.03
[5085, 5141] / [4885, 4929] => 0.96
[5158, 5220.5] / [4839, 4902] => 0.93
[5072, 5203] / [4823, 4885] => 0.98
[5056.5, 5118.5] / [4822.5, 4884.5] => 1.05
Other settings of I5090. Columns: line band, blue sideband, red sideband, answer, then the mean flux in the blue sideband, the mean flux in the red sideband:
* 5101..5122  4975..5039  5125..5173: -0.07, 37.6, 35.7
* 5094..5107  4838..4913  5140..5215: -0.09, 38.3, 35.5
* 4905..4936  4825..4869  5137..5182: -0.08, 37.1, 34.6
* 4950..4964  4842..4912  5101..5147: -0.04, 38.3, 38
